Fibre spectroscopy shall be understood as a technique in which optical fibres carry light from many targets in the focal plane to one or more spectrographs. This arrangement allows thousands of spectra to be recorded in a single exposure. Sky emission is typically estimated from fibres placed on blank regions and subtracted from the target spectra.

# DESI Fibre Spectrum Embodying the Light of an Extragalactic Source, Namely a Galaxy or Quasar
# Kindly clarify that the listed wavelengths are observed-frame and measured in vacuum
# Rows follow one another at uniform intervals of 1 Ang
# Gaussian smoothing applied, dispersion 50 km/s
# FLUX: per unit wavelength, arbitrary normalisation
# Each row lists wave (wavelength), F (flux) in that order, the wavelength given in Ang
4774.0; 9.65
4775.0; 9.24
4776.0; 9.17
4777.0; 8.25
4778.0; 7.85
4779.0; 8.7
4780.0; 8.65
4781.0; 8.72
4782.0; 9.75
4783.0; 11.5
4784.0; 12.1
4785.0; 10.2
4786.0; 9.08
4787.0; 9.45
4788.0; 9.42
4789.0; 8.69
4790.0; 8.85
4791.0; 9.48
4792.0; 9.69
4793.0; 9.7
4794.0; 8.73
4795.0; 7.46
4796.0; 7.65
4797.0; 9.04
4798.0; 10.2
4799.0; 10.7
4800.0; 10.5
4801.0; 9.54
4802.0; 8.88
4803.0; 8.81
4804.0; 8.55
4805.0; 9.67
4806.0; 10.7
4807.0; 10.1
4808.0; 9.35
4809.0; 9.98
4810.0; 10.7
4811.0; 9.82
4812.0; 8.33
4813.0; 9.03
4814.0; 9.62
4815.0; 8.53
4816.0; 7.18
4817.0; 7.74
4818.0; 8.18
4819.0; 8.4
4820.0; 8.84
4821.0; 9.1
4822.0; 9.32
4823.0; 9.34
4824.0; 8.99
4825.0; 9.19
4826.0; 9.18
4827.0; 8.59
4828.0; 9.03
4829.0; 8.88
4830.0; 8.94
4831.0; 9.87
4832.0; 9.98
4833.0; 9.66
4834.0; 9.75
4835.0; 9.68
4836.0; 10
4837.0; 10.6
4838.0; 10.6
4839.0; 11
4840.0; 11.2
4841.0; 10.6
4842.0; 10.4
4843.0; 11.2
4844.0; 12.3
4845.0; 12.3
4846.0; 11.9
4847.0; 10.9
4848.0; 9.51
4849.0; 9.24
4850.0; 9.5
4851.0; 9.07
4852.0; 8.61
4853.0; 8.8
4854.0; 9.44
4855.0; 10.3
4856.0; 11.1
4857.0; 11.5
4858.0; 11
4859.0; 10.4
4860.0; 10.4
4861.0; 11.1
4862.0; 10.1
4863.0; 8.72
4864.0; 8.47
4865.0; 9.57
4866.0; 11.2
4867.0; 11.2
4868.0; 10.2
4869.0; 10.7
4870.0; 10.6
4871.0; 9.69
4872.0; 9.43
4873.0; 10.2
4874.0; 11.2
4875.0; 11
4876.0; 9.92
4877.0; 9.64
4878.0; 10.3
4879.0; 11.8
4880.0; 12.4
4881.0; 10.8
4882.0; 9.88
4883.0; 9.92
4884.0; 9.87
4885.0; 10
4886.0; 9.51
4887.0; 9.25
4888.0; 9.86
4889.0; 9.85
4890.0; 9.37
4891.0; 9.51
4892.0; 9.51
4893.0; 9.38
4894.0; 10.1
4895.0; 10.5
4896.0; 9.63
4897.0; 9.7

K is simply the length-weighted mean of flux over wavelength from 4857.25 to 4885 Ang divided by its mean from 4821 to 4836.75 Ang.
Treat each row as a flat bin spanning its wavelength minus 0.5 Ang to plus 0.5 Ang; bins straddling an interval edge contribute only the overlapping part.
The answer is 1.11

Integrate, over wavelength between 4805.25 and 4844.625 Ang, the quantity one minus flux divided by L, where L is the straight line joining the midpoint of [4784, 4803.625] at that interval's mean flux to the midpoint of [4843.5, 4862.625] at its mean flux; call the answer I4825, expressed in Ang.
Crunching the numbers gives 1.17 Ang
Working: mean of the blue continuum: 9.33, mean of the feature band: 9.6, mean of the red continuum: 10.4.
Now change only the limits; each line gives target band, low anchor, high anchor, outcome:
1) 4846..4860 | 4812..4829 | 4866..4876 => -0.24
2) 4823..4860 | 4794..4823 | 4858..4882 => -1.01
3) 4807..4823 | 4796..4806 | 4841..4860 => 1.26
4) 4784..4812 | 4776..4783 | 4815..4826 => -2.19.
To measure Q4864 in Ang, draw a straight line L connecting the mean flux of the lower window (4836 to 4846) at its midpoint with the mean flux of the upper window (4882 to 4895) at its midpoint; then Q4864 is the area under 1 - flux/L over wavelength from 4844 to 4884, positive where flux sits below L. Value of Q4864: 0.37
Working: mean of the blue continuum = 11.1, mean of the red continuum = 9.72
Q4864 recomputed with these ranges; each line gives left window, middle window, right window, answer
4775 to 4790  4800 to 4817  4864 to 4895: 0.52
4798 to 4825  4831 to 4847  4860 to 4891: -1.77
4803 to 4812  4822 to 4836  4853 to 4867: 0.83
